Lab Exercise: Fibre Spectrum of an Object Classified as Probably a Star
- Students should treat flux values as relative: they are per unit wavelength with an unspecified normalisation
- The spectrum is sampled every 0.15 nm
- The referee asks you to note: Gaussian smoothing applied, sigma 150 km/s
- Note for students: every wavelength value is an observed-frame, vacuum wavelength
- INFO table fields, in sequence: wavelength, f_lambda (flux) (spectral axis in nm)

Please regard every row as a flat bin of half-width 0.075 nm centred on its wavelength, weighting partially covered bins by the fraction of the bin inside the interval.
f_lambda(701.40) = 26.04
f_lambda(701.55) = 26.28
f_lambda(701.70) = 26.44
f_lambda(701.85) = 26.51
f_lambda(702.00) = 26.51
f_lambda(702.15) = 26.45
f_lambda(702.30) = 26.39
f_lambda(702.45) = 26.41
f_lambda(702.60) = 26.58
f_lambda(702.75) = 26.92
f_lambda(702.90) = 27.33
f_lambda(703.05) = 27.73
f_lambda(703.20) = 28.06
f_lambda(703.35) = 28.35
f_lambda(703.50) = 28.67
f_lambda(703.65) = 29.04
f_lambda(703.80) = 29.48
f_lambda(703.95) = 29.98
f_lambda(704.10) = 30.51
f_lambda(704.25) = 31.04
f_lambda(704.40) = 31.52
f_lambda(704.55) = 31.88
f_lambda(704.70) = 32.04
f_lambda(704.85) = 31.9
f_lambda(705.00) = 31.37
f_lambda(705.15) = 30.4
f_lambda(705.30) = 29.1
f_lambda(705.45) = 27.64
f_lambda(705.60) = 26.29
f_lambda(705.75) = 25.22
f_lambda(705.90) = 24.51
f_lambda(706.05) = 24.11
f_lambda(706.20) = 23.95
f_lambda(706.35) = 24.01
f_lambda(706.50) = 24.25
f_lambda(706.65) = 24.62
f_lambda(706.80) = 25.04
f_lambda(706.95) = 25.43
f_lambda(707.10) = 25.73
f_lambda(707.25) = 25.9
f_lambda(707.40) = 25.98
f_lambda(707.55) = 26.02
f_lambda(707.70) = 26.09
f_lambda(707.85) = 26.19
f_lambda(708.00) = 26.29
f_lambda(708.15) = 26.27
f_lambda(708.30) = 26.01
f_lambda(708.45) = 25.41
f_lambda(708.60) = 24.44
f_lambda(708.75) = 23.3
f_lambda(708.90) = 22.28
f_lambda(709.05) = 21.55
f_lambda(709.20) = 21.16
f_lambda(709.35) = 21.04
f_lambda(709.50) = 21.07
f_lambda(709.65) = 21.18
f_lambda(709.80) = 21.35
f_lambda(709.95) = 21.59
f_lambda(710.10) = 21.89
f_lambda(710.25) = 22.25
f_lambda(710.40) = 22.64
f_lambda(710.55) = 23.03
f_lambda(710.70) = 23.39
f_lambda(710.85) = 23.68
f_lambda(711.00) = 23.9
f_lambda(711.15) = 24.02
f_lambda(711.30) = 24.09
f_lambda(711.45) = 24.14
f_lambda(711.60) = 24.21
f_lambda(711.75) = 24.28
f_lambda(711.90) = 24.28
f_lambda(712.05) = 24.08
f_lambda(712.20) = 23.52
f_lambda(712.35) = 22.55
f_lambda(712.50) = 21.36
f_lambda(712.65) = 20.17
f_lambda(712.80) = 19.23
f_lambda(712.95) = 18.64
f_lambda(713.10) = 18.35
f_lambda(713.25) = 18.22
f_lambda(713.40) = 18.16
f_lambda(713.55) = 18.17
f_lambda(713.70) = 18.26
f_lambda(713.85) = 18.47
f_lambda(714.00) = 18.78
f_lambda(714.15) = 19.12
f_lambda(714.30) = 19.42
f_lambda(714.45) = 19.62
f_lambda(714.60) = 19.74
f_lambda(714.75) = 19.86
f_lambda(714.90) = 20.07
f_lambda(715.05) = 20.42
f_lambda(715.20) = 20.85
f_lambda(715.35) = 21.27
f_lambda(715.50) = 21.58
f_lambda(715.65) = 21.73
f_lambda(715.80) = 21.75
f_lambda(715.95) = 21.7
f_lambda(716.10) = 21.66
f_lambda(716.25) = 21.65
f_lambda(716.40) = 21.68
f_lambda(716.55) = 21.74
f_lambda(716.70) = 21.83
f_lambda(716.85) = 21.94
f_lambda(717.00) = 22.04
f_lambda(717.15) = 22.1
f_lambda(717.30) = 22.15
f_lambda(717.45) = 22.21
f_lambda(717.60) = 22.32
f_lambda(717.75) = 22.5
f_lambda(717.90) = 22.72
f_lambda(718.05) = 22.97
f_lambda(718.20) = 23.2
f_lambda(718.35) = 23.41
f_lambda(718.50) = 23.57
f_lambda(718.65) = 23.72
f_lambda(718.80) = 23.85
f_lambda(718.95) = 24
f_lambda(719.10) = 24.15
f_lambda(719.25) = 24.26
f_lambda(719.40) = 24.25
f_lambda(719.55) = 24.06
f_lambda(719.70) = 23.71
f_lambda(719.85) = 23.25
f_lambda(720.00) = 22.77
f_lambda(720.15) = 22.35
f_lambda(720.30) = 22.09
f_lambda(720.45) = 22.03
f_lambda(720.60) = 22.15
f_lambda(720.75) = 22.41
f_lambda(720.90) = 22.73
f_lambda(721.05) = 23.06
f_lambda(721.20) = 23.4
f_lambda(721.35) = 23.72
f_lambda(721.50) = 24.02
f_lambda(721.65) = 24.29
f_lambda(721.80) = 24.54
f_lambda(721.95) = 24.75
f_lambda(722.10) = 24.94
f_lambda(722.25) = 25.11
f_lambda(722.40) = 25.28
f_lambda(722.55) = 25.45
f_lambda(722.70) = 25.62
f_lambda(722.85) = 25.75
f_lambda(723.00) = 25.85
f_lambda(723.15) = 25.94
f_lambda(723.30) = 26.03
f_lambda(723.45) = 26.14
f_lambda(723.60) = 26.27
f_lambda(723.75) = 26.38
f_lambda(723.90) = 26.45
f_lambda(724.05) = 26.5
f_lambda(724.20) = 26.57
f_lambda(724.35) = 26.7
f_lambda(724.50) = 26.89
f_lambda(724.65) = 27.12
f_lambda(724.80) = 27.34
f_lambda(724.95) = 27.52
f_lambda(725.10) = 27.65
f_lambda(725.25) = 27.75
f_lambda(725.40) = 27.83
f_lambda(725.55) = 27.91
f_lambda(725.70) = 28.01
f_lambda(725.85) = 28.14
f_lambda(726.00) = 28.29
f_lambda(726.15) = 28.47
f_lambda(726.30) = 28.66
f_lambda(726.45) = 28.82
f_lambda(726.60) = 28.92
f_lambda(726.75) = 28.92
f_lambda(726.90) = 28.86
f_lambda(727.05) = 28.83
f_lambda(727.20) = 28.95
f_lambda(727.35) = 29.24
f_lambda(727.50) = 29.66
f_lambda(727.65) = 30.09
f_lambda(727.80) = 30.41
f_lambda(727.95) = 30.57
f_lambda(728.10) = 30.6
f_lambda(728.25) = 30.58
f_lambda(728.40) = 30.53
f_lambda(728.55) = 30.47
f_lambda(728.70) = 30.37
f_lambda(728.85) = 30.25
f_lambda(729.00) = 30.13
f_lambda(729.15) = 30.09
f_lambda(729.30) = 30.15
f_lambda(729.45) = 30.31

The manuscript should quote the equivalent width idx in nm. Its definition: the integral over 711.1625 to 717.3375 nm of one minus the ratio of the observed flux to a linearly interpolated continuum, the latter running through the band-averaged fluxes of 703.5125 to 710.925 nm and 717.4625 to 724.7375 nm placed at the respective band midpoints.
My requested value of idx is 0.98 nm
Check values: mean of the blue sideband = 25.7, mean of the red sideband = 24.3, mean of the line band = 21.1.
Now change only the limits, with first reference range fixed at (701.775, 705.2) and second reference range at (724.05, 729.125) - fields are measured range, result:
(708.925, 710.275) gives 0.347 nm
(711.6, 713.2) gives 0.396 nm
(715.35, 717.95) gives 0.623 nm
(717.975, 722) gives 0.754 nm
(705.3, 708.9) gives 0.441 nm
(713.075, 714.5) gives 0.504 nm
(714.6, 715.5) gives 0.260 nm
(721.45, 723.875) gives 0.285 nm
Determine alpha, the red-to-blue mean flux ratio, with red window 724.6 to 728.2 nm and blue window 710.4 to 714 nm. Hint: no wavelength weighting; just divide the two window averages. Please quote 1.3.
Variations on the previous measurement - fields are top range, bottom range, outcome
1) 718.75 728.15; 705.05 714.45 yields 1.13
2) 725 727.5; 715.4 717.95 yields 1.30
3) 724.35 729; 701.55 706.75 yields 1.04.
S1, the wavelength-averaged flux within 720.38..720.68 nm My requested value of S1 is 22.1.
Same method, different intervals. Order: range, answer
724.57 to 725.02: 27.3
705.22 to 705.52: 28.4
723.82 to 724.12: 26.5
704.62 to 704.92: 32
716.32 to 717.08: 21.8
